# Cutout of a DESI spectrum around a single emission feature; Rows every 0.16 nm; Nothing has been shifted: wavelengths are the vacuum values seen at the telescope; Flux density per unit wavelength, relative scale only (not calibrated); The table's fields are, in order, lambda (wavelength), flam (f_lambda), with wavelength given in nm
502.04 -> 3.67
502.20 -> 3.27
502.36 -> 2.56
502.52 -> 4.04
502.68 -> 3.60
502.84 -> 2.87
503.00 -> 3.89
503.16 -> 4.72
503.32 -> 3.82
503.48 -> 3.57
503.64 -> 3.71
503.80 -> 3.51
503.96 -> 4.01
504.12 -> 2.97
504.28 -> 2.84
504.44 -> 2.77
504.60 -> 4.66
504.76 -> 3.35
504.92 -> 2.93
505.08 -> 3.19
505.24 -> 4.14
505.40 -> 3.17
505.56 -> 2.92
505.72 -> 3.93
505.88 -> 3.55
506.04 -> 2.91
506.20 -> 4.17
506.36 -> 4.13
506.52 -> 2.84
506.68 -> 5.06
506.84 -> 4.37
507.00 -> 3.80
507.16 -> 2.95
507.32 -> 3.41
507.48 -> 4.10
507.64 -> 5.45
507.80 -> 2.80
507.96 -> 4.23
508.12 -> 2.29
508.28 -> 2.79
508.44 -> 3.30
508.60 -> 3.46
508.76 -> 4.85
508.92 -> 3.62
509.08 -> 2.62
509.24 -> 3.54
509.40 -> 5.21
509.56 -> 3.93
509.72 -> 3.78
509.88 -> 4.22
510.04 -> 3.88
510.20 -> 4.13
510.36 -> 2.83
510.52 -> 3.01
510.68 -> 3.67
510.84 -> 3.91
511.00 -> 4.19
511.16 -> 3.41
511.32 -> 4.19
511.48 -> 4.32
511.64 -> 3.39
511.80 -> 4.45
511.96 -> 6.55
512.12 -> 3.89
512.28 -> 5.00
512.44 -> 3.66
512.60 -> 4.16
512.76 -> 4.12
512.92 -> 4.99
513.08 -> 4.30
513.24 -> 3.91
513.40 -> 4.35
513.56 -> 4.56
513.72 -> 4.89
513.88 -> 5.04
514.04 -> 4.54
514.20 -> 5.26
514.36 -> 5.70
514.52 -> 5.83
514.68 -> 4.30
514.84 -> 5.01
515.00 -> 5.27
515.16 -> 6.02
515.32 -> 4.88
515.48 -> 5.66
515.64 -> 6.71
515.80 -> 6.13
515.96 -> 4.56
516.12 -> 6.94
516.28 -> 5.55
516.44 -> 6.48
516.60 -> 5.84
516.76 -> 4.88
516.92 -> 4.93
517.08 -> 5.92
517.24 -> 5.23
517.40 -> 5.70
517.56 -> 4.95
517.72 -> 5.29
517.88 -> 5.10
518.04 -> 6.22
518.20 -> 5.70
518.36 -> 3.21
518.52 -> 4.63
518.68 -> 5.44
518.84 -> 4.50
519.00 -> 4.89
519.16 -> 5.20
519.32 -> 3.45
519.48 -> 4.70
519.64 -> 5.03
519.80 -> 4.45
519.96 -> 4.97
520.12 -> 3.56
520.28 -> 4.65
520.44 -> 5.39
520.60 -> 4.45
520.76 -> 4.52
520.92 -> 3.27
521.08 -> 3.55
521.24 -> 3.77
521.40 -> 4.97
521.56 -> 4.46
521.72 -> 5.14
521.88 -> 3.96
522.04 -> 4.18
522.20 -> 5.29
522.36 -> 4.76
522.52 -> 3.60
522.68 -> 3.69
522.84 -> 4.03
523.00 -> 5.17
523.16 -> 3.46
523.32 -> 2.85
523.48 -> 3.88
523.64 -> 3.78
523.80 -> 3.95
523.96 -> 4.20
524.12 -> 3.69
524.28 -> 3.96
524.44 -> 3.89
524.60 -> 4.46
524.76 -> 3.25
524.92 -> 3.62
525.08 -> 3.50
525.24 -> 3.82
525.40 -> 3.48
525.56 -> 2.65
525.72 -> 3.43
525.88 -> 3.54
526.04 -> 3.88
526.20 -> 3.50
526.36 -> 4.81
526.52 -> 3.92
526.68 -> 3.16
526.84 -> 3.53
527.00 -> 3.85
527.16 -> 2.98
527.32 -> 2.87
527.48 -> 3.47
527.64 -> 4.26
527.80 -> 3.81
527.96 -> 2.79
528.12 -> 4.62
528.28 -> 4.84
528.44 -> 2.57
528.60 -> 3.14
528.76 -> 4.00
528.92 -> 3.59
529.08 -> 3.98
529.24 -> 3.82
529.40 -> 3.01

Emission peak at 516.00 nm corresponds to Mg II 2798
